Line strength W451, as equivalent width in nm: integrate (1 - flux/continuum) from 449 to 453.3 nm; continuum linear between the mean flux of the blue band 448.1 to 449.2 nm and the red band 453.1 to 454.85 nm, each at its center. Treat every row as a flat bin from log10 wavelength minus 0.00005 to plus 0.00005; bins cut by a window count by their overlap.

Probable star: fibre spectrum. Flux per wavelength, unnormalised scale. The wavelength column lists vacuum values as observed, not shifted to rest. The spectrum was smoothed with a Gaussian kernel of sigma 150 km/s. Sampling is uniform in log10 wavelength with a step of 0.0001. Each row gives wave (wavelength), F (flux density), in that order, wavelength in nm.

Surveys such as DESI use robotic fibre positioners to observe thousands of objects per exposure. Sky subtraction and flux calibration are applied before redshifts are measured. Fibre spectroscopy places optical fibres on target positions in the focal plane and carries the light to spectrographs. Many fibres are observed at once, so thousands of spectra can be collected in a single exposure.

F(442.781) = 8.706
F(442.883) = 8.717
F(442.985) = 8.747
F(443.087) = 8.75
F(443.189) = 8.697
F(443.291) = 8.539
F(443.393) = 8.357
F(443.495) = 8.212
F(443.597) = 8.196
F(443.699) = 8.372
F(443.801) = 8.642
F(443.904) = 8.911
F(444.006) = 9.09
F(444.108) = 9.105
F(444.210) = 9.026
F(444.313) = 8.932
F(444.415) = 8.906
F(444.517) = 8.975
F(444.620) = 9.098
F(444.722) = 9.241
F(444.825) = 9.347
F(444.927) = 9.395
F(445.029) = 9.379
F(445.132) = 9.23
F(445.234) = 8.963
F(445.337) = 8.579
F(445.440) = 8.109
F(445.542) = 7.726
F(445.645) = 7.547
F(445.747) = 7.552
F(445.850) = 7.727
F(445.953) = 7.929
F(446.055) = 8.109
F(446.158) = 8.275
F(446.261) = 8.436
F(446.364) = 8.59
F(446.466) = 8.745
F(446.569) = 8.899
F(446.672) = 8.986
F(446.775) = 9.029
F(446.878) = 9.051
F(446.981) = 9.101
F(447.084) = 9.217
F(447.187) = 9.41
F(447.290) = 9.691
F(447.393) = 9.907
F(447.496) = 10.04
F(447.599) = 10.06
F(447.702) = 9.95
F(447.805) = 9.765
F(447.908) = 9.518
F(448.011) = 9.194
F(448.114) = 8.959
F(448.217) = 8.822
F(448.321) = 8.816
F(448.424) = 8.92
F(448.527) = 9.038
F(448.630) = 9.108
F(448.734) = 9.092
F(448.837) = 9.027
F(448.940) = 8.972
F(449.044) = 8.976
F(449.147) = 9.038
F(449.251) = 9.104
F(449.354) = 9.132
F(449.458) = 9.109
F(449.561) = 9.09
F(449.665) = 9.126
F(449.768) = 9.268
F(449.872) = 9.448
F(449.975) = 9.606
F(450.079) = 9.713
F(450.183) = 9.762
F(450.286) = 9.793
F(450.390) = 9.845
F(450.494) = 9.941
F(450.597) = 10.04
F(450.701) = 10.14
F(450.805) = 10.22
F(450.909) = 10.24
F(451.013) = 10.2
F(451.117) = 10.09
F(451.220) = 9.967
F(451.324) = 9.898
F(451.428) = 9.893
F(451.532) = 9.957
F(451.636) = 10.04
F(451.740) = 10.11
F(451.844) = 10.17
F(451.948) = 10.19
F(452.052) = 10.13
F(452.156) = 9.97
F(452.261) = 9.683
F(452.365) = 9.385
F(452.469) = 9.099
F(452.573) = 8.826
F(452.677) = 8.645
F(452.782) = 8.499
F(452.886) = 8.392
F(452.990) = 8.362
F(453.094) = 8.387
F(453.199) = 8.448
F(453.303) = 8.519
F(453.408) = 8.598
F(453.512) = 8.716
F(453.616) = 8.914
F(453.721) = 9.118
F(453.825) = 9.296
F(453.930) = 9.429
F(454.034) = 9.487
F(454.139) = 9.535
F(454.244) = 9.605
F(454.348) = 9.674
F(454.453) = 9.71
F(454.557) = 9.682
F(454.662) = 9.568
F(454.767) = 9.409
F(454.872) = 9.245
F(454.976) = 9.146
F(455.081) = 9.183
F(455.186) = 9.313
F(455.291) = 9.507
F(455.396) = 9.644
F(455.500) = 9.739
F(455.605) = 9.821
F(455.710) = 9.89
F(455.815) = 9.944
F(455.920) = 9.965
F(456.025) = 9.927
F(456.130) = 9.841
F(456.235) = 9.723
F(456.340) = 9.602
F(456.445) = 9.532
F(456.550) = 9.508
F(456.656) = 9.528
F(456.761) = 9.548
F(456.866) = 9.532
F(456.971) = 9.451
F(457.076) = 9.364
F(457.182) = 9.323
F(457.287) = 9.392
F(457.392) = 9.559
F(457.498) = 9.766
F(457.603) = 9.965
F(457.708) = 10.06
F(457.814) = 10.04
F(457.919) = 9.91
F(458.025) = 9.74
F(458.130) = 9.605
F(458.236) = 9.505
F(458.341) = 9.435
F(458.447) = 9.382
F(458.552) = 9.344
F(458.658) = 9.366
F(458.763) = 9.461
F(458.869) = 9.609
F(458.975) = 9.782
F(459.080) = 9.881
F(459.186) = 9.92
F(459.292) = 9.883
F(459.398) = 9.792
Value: -0.198 nm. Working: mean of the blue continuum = 8.98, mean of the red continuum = 9.21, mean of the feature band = 9.5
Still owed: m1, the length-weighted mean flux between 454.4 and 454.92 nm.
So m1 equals 9.51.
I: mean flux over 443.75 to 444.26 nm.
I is 8.96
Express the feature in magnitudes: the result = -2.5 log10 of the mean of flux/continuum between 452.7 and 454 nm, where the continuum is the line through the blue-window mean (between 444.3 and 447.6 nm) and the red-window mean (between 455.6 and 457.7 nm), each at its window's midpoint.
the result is 0.08 mag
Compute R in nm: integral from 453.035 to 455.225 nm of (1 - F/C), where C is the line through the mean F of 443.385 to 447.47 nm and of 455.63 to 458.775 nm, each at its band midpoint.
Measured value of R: 0.05 nm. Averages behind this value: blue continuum 8.76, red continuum 9.64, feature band 9.19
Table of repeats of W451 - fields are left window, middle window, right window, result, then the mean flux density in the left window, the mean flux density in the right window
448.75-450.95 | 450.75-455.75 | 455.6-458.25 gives 0.07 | 9.49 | 9.69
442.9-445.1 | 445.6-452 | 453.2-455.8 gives -0.16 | 8.86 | 9.36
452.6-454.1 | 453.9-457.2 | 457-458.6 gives -0.14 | 8.78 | 9.62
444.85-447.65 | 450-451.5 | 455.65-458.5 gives -0.13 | 8.81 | 9.67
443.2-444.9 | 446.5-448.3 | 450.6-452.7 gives -0.02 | 8.82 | 9.86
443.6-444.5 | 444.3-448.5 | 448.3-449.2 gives 0.00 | 8.84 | 9.01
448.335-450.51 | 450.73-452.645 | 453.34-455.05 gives -0.12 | 9.27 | 9.31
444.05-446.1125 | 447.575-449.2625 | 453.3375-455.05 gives -0.06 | 8.64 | 9.31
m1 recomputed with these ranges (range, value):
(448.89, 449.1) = 8.97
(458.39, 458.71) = 9.36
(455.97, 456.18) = 9.89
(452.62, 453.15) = 8.46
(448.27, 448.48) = 8.89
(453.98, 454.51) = 9.61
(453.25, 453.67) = 8.69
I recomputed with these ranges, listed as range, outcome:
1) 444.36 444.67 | 8.99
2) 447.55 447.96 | 9.83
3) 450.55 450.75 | 10.1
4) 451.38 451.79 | 10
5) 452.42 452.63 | 8.97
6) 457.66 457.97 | 10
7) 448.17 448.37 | 8.78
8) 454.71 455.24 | 9.25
